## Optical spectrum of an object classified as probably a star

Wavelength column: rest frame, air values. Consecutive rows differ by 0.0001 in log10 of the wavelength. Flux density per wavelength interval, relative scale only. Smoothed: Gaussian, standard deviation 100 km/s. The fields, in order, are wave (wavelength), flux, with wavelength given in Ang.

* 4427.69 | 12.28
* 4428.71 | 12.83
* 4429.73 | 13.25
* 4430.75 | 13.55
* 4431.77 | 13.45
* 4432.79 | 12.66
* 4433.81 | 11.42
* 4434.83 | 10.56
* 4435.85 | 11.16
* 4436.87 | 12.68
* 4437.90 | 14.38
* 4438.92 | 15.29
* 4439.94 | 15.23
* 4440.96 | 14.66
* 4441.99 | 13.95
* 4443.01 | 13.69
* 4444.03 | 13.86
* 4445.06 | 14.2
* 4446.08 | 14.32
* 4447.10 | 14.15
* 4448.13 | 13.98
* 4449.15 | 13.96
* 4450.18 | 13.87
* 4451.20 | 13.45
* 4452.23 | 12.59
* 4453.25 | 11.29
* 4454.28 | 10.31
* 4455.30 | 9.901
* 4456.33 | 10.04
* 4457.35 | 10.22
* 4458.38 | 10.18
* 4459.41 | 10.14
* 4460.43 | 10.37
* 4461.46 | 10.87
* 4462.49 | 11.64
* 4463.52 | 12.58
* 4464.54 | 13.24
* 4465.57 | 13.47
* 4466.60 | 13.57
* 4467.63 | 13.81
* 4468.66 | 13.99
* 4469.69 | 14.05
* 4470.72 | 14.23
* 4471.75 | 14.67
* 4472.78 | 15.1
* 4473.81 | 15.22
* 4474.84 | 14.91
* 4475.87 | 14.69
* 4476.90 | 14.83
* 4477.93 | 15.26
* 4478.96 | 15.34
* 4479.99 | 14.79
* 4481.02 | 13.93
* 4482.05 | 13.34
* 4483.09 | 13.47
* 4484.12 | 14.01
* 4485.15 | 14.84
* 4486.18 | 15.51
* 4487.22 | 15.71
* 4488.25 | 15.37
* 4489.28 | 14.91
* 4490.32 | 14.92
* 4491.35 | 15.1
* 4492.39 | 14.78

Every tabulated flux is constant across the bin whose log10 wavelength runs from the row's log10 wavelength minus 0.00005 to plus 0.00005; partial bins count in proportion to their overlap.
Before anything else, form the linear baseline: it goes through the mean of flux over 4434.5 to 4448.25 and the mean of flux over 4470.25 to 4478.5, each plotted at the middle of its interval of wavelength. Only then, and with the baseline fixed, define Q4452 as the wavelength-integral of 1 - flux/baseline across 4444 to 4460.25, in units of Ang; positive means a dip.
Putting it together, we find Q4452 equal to 2.2 Ang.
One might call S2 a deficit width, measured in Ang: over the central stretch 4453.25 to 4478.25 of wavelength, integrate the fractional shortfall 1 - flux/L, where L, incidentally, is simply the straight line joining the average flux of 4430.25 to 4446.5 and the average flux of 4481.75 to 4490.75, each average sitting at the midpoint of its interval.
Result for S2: 2.5 Ang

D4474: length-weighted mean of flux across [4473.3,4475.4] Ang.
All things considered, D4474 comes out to 15.1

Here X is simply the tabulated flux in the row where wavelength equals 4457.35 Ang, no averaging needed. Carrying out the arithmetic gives 10.22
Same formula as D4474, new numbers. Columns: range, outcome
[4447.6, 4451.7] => 13.8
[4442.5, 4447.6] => 14.1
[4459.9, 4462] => 10.6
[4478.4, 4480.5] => 15.1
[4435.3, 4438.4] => 12.7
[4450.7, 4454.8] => 11.9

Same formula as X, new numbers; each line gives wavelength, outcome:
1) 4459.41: 10.14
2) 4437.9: 14.38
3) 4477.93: 15.26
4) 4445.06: 14.2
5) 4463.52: 12.58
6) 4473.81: 15.22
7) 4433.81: 11.42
